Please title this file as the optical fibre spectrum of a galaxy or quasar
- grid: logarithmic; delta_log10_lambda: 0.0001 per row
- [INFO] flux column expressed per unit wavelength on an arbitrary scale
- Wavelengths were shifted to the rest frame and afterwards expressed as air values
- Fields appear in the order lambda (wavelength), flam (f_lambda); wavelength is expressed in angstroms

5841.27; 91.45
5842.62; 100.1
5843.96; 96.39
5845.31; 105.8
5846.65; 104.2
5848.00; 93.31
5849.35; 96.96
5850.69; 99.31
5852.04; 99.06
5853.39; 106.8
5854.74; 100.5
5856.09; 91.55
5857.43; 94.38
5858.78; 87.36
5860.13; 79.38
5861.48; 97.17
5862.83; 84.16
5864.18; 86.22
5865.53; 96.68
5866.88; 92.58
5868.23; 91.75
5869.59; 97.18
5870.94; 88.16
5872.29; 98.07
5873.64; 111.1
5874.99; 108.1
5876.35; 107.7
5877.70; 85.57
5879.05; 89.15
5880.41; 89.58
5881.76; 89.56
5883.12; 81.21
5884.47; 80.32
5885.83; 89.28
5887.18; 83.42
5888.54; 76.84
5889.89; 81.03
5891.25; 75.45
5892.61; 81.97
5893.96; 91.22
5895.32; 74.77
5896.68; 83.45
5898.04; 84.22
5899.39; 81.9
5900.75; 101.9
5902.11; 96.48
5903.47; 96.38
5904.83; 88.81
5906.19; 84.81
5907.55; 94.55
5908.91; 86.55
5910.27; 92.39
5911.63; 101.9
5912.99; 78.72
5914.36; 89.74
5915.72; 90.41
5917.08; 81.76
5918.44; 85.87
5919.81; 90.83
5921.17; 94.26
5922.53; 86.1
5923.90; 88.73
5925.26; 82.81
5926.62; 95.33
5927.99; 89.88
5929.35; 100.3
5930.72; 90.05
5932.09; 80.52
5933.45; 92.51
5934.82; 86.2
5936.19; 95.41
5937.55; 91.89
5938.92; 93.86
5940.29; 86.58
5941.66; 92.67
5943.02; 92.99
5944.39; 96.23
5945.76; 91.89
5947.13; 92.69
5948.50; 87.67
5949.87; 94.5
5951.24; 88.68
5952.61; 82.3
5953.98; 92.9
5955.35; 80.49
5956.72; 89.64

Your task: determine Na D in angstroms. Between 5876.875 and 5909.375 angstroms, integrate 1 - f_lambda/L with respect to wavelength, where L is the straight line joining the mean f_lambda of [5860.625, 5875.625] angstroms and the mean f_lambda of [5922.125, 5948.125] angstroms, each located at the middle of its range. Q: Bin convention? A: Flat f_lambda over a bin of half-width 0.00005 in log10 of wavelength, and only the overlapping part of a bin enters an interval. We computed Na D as 2.56 angstroms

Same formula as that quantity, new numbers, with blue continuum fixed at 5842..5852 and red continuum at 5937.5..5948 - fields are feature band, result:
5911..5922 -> 0.6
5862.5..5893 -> 2.3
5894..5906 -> 0.9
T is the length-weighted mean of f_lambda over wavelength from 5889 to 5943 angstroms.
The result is 88.8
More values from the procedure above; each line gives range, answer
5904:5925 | 89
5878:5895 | 83.9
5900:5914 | 92.1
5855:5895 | 89.8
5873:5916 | 89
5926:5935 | 90.8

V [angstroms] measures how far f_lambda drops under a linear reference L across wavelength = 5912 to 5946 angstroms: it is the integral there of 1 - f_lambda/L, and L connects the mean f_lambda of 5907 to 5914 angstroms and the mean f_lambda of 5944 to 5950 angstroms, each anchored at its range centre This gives 0.6 angstroms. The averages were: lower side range 90.6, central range 89.9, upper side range 92.2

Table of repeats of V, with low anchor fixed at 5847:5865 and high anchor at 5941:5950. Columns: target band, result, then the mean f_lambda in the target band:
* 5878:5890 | 1.1 angstroms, 84.7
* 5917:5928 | 0.5 angstroms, 88.7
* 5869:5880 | -0.5 angstroms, 97.9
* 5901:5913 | 0.1 angstroms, 92.3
